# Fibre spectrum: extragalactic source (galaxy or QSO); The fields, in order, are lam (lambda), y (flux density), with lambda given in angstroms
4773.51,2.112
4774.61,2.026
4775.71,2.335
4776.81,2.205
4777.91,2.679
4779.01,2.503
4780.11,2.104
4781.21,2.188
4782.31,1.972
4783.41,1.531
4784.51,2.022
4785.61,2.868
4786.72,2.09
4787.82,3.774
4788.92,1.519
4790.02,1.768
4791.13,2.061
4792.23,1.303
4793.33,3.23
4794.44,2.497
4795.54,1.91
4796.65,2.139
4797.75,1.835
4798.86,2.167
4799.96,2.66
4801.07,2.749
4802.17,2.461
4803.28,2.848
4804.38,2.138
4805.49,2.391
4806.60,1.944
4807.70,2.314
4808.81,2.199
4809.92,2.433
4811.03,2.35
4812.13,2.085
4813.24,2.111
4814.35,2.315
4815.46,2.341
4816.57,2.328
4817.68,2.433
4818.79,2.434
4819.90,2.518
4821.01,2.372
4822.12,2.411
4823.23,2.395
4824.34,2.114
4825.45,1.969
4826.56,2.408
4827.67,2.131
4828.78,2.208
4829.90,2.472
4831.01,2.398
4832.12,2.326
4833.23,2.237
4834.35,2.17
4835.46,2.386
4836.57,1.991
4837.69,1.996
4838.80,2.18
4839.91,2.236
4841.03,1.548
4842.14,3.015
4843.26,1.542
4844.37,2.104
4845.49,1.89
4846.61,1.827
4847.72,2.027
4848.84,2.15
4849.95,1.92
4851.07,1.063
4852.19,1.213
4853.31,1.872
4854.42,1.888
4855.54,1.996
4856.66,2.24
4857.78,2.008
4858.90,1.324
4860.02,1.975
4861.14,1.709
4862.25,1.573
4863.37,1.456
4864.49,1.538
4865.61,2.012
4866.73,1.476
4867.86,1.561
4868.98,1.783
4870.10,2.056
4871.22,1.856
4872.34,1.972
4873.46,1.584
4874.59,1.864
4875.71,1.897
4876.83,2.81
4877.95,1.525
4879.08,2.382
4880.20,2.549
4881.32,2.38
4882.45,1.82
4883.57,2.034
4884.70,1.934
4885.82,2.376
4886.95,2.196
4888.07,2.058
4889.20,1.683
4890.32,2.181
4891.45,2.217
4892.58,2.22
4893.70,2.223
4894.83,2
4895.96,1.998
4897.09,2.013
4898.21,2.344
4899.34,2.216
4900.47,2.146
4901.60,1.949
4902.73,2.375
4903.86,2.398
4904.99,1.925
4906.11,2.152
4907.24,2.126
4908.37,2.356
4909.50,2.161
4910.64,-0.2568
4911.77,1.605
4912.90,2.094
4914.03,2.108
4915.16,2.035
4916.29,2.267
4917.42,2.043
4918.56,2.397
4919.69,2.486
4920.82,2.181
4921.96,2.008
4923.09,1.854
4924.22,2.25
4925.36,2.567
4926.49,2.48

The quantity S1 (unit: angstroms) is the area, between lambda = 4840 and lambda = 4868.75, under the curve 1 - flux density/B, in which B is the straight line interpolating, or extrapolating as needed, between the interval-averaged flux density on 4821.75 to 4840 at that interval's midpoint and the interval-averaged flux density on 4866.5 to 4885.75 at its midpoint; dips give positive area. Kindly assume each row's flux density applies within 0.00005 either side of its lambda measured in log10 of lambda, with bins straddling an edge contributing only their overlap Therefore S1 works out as 4.2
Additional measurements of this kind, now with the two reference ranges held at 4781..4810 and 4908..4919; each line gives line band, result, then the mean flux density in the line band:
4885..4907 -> -2.5 angstroms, 2.14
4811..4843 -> -1.6 angstroms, 2.26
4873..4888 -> -1.0 angstroms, 2.11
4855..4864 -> 1.2 angstroms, 1.78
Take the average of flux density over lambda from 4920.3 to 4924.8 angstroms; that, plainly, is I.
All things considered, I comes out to 2.07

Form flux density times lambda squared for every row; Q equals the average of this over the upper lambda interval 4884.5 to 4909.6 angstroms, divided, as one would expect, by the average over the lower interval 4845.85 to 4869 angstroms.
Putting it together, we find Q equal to 1.3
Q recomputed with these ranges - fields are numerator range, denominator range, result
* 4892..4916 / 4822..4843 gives 0.93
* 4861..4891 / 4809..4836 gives 0.86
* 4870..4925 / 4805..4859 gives 0.99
